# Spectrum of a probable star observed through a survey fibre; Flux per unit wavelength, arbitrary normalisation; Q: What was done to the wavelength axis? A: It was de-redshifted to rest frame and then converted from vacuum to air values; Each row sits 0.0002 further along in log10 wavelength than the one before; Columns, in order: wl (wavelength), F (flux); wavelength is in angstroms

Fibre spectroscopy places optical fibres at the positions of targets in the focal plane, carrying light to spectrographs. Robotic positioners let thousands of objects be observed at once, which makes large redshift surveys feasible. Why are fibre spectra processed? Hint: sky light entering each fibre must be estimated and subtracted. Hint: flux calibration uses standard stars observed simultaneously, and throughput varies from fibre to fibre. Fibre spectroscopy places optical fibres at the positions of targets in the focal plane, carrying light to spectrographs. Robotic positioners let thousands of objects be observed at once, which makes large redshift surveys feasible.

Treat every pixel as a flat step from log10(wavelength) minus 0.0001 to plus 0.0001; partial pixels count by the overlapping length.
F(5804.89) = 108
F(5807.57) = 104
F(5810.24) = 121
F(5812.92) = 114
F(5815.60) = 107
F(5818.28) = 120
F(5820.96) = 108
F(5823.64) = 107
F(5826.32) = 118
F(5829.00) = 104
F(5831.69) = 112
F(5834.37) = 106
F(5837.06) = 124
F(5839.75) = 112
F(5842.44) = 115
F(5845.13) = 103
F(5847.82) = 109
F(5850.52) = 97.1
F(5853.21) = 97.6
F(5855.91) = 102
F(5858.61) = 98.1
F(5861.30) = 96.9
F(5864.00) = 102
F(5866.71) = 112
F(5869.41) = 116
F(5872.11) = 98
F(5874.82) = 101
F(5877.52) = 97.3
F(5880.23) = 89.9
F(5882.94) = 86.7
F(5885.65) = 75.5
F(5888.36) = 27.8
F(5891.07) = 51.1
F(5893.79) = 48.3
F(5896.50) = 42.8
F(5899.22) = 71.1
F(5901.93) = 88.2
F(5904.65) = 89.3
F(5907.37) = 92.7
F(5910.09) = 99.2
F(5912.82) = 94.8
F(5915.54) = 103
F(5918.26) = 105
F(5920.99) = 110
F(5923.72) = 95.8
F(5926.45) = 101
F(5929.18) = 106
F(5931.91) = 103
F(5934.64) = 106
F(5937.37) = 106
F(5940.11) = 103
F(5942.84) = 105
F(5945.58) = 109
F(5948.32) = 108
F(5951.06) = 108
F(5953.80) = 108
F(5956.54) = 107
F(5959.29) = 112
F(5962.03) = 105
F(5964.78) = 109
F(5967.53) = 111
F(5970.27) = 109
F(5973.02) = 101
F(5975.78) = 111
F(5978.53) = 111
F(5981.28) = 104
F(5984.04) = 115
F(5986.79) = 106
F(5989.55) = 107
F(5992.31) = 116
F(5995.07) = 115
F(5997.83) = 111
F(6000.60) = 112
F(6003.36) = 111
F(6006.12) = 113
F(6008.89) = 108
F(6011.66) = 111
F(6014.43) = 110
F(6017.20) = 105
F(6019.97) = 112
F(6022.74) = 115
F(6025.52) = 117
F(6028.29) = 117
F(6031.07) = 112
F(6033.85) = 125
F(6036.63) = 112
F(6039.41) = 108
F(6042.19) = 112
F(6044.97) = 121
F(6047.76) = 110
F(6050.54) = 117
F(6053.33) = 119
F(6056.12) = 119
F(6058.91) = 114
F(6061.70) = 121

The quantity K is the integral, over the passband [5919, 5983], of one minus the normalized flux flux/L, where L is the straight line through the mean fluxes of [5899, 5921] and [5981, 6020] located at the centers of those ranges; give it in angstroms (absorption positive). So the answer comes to -2.8 angstroms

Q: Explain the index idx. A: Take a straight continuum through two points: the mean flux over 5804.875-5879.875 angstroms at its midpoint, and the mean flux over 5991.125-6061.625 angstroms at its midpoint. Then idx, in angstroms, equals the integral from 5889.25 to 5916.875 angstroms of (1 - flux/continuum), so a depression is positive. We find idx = 8.14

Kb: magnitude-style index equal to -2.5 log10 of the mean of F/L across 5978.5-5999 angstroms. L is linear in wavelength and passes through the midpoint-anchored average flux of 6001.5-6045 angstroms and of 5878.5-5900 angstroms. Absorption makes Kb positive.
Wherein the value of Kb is -0.11 mag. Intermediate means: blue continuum 62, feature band 111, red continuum 113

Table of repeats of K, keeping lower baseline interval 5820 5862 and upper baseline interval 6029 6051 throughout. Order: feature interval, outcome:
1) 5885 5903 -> 8.65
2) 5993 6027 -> 0.50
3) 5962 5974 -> 0.48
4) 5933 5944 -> 0.57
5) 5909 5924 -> 1.11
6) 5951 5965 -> 0.42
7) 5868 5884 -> 1.47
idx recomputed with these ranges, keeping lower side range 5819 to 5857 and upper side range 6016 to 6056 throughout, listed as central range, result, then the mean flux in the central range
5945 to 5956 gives 0.38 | 108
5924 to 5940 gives 1.10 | 104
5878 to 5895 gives 6.93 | 65.1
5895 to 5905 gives 3.59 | 70.9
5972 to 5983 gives 0.55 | 107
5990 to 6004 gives 0.09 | 113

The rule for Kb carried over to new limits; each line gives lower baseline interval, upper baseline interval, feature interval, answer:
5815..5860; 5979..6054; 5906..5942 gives 0.09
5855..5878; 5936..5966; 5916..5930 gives 0.02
